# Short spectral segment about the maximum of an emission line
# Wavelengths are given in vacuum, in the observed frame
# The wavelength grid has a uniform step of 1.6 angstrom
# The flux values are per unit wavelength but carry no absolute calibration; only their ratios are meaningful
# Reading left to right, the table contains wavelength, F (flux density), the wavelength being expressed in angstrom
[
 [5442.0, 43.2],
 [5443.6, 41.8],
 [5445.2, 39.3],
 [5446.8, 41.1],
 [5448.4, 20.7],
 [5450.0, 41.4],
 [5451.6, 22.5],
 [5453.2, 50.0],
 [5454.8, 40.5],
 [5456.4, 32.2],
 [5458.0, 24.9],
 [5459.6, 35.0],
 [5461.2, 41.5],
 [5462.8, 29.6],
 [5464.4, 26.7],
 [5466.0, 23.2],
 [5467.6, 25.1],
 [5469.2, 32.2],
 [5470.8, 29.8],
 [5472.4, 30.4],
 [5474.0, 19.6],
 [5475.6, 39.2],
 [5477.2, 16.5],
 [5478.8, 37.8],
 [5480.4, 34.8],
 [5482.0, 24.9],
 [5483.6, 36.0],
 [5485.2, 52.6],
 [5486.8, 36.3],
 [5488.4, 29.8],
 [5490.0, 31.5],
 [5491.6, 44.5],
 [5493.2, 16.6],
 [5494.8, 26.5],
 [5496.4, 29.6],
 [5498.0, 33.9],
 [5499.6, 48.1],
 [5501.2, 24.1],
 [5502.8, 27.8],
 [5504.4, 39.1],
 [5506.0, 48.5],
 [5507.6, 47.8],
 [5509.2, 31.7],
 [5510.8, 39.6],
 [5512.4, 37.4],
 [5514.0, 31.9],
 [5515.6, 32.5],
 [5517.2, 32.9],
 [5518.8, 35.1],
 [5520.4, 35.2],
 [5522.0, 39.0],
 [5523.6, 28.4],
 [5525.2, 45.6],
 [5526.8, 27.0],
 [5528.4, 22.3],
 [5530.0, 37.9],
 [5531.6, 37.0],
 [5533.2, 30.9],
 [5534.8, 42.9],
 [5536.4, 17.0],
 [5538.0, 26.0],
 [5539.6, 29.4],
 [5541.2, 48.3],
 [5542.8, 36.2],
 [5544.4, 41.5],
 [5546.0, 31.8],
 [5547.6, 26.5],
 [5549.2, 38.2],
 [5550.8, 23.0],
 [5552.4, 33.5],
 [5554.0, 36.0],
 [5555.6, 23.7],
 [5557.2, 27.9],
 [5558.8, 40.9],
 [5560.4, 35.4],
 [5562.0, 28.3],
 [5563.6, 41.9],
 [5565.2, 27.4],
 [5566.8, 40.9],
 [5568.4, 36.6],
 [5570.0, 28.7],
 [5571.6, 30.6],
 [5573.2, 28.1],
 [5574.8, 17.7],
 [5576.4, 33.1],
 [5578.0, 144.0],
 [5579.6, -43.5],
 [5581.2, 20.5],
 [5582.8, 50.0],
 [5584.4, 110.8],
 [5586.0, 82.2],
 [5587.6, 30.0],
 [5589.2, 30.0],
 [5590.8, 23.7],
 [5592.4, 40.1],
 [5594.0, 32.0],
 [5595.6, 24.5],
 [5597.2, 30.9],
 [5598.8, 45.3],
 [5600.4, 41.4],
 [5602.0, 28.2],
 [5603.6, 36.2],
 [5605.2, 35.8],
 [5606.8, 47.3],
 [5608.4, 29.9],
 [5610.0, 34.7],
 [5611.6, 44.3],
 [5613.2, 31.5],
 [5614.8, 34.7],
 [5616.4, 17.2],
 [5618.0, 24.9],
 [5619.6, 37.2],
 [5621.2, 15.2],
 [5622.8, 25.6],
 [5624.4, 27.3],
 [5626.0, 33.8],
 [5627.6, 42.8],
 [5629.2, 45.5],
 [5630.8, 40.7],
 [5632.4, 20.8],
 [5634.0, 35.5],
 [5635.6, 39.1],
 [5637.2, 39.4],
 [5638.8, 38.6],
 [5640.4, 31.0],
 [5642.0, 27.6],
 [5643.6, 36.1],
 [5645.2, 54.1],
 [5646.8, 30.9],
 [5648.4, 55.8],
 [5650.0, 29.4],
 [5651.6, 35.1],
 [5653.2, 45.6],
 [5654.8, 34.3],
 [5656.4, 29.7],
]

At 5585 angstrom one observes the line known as H-beta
